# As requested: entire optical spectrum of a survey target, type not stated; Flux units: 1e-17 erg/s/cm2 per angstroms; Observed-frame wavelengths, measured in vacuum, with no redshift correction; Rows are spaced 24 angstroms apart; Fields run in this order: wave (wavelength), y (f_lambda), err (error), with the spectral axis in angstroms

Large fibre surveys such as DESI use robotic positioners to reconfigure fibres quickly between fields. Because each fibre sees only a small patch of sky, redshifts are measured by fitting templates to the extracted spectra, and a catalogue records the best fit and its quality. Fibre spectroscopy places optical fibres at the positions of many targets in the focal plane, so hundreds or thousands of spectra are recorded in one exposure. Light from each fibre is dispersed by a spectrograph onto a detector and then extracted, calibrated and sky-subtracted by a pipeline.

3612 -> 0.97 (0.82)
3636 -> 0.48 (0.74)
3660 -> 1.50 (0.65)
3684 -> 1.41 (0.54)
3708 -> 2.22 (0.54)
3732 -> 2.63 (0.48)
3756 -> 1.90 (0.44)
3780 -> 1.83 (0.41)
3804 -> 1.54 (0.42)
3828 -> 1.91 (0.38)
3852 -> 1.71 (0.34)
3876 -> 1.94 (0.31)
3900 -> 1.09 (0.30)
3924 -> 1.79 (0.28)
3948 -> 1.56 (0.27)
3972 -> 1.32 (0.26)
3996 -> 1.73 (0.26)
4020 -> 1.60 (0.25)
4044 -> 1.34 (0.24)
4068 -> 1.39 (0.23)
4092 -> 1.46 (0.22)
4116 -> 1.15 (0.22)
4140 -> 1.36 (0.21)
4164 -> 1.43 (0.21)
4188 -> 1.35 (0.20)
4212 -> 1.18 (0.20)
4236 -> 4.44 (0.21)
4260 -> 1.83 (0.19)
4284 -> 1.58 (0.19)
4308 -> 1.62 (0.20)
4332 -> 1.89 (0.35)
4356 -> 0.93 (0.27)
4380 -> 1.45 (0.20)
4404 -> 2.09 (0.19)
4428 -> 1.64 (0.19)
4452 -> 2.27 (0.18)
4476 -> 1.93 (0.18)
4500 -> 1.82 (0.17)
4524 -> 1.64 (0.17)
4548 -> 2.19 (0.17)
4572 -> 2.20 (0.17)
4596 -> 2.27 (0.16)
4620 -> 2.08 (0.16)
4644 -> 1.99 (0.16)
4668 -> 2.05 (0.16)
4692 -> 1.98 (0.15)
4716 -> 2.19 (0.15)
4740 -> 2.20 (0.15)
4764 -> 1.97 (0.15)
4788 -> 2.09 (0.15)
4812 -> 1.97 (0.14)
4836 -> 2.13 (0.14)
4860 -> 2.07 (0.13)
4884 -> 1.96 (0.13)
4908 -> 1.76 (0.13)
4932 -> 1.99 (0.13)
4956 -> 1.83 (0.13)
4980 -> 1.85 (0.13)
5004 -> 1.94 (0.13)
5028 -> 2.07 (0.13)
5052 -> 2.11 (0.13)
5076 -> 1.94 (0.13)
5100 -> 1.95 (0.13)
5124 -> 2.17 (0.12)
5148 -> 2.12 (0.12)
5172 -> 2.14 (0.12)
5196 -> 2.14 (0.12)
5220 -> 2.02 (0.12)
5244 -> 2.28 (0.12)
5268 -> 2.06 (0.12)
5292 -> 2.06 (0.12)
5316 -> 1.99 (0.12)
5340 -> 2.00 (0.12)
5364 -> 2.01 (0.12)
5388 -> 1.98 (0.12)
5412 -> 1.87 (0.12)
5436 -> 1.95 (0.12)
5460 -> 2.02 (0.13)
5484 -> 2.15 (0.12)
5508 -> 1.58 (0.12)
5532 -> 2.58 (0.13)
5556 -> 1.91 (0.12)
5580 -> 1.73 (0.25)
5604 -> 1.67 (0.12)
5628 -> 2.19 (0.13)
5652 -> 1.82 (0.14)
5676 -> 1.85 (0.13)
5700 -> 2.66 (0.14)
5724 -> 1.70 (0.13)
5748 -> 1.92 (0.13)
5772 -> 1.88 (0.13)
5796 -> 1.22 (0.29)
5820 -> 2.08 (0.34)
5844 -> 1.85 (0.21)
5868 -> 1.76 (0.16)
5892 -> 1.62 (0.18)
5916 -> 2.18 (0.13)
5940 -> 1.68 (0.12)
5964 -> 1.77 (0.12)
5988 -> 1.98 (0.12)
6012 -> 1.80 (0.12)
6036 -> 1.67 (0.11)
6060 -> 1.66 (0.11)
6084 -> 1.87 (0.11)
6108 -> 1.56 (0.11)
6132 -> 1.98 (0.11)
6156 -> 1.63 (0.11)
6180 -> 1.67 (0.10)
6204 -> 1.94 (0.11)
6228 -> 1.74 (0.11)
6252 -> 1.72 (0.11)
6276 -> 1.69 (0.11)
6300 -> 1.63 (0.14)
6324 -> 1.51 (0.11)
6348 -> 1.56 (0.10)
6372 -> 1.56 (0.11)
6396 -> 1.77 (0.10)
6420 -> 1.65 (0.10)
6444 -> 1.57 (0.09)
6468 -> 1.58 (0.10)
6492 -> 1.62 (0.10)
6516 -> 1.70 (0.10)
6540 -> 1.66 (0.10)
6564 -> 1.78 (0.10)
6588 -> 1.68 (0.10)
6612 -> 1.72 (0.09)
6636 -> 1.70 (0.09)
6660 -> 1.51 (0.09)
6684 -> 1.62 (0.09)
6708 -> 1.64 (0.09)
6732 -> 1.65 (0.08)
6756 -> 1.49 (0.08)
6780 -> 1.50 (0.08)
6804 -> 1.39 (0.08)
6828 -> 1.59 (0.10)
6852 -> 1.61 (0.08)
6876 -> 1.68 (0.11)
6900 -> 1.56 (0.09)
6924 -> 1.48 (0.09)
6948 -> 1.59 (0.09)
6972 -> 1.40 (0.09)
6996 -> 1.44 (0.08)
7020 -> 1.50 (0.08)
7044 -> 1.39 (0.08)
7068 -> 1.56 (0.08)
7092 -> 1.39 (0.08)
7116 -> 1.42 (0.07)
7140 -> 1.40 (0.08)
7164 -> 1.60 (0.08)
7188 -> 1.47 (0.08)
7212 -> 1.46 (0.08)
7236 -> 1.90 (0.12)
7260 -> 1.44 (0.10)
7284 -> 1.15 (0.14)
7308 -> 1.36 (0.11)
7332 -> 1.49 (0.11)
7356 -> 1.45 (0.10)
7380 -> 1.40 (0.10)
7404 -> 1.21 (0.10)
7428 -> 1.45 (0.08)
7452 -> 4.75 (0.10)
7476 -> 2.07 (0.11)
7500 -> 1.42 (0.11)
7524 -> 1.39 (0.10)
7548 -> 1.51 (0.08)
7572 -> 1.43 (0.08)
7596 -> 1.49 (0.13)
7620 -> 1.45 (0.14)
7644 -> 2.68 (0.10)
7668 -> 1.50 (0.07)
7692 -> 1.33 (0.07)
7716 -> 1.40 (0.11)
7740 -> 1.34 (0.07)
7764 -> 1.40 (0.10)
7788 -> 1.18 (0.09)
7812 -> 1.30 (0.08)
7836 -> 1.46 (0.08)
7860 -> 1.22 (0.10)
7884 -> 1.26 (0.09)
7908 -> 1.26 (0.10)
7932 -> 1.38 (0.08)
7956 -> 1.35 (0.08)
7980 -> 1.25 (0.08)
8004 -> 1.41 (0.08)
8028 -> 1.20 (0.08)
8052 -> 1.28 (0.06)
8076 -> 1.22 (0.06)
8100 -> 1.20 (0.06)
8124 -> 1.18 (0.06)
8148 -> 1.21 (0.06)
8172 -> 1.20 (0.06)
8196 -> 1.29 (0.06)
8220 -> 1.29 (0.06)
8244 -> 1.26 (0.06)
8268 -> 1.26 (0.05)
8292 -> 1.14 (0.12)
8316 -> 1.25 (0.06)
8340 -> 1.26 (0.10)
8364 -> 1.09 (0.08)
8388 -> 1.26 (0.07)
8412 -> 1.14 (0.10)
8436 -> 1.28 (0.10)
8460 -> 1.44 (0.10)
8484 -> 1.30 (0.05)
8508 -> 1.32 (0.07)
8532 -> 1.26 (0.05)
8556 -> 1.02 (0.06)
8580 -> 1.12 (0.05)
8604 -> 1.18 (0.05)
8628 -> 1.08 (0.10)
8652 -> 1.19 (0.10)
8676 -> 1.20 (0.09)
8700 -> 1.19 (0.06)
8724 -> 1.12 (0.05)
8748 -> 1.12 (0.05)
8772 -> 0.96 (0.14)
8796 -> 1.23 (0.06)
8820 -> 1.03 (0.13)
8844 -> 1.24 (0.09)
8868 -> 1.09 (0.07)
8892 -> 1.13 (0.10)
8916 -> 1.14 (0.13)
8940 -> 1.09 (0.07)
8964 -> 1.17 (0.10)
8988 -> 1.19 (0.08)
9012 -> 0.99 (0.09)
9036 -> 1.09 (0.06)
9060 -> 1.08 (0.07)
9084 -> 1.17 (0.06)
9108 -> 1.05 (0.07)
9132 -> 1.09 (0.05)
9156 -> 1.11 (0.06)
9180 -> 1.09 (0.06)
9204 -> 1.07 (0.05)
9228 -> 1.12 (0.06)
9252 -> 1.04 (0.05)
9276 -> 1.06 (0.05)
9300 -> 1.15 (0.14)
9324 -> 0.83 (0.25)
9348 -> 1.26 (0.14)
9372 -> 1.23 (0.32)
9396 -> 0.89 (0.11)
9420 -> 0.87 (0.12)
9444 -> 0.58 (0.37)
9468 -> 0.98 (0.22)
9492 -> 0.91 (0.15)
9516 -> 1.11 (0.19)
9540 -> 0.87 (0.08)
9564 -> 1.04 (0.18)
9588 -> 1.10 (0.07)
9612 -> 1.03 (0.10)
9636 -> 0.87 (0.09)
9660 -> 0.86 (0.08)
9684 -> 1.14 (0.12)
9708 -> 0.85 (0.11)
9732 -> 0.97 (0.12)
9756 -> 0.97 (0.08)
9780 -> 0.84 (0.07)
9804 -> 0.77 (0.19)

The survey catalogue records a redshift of 0.14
